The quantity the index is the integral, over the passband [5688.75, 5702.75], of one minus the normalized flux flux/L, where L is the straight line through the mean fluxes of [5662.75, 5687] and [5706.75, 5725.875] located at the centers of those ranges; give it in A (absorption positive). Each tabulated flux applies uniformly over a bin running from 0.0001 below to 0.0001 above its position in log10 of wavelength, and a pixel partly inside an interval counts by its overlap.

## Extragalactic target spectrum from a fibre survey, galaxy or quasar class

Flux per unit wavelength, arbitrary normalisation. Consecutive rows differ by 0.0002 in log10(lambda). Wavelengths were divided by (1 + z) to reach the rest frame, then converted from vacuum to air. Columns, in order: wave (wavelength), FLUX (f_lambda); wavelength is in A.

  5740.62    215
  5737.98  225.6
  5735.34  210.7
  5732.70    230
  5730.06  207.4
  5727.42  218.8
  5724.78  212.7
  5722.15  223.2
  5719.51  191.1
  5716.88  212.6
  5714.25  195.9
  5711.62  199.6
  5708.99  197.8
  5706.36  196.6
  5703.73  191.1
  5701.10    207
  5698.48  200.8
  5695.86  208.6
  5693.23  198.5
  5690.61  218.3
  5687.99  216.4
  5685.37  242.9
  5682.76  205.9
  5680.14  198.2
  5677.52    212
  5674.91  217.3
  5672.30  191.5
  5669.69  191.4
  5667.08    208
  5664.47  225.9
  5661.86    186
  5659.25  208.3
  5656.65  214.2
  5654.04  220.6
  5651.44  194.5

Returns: 0.0 A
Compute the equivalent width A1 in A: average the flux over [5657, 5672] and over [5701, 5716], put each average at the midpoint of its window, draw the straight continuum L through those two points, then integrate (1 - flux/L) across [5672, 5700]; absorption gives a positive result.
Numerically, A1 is -1.4 A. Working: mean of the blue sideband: 204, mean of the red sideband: 198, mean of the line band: 211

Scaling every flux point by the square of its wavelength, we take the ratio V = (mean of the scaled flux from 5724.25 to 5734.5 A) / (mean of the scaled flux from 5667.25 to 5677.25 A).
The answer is 1.09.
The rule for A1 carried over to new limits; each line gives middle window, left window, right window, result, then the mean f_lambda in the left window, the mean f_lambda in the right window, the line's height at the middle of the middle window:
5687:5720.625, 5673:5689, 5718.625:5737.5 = 1.9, 215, 214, 215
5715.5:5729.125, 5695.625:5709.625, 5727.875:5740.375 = 0.0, 200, 218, 211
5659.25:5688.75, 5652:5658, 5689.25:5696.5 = 0.4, 215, 208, 211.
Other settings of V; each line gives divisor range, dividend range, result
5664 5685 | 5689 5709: 0.99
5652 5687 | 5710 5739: 1.03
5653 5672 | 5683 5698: 1.05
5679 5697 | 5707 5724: 0.97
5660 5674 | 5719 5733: 1.08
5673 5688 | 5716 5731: 1.00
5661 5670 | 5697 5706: 0.99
